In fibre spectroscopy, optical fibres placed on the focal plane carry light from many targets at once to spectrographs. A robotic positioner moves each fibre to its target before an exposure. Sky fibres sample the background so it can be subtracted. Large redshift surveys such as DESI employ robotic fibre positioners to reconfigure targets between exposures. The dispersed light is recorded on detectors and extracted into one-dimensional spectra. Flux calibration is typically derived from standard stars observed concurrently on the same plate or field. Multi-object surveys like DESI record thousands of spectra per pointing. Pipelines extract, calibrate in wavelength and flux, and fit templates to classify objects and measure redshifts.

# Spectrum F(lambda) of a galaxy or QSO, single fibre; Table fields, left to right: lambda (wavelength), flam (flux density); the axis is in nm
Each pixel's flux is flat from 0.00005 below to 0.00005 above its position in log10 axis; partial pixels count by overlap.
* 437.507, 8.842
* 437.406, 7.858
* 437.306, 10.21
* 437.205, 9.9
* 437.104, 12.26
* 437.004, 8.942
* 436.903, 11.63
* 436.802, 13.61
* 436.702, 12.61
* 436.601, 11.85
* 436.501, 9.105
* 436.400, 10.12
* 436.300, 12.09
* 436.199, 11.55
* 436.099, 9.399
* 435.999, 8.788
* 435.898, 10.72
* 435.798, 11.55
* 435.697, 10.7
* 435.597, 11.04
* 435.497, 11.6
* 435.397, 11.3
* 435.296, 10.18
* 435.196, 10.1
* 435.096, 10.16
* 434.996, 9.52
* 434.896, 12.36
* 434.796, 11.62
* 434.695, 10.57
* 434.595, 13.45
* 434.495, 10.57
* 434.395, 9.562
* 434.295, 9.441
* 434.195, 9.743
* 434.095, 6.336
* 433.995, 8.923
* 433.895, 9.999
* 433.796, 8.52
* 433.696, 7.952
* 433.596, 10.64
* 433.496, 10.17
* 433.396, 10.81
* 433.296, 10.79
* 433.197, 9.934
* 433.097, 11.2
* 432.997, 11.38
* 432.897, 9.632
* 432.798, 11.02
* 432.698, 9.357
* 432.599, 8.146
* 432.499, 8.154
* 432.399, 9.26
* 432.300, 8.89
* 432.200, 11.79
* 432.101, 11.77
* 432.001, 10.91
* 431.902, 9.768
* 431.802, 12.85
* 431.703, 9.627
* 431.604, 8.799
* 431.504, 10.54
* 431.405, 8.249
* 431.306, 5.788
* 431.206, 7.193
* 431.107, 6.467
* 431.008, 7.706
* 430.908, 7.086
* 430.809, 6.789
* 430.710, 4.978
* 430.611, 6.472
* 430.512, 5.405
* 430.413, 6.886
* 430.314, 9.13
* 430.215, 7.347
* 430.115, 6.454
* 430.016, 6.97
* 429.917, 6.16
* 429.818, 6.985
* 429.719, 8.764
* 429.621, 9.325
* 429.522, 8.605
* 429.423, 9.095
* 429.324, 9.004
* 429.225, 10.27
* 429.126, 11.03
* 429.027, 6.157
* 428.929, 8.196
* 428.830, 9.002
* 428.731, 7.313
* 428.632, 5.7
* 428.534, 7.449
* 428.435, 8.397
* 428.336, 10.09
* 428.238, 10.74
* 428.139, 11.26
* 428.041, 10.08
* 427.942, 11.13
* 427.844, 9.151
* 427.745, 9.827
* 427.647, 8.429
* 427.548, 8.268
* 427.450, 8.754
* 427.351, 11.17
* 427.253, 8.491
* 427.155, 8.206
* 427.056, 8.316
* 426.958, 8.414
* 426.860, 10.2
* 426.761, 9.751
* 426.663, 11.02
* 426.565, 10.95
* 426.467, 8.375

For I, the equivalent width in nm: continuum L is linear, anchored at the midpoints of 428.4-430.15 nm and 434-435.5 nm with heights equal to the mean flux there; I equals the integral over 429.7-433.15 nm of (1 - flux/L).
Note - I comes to 0.19 nm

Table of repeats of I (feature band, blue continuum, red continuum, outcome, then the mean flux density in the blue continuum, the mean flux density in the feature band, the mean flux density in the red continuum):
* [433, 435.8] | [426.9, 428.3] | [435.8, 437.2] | 0.08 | 9.46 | 10.3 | 11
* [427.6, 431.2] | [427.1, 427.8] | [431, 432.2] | 0.39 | 9.01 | 8.15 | 9.3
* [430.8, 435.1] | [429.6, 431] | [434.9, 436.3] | -0.41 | 7.03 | 9.65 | 10.6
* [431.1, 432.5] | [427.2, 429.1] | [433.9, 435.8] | 0.04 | 8.95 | 9.47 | 10.4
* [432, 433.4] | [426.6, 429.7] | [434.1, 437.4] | -0.01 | 9.13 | 10.2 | 10.7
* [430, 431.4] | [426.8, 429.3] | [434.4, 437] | 0.42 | 9.04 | 6.8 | 11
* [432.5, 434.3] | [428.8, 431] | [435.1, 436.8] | -0.02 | 7.72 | 9.63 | 10.9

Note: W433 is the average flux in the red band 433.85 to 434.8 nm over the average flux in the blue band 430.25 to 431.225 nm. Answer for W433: 1.46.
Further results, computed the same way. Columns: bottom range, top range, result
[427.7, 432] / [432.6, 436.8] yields 1.25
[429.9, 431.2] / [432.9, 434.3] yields 1.43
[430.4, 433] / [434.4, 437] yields 1.26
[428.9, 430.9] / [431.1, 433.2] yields 1.25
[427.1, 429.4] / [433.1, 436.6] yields 1.14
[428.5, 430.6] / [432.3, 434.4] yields 1.22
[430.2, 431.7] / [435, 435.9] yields 1.47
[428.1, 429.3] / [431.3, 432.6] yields 1.12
